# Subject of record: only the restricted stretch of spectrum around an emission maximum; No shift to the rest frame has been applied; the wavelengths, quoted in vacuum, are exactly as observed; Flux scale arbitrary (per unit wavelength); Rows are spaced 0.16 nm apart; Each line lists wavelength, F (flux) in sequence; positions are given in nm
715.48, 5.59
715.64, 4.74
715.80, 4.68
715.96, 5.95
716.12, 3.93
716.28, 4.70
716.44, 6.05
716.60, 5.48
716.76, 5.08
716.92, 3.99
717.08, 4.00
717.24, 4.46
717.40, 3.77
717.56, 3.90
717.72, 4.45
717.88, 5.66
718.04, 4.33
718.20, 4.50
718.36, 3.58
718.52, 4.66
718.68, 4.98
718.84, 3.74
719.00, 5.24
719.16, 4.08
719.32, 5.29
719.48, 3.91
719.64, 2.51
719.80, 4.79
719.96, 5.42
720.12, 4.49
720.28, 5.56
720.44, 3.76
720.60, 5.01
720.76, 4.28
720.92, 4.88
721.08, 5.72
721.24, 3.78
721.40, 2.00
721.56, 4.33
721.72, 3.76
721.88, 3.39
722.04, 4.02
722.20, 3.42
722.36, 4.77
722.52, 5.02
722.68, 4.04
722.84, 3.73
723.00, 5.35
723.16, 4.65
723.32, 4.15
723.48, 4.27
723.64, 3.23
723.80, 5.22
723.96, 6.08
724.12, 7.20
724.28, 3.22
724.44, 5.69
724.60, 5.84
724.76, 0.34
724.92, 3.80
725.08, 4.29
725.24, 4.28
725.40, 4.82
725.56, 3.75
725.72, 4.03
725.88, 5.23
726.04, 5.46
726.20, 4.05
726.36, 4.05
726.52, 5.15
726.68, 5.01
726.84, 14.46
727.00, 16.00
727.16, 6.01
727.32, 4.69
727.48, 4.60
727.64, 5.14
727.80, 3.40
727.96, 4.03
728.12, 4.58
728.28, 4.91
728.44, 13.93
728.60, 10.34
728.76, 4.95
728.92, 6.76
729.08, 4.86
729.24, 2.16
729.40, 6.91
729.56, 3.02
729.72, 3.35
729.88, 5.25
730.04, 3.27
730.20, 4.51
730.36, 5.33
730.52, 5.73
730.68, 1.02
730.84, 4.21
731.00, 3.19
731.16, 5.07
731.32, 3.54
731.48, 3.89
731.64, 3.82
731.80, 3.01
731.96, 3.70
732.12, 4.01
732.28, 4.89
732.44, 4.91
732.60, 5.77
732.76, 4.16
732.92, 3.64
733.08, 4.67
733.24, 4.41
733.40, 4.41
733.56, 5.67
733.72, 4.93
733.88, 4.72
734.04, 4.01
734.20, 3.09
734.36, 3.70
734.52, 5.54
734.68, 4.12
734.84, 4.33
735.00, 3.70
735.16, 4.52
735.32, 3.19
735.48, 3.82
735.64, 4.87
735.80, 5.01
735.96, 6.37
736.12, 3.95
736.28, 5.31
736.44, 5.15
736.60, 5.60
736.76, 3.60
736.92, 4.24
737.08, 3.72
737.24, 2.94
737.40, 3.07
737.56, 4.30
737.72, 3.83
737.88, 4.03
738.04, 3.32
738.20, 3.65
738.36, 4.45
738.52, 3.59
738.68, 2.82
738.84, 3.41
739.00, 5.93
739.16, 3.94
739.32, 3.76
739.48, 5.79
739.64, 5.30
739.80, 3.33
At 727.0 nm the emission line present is [S II]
